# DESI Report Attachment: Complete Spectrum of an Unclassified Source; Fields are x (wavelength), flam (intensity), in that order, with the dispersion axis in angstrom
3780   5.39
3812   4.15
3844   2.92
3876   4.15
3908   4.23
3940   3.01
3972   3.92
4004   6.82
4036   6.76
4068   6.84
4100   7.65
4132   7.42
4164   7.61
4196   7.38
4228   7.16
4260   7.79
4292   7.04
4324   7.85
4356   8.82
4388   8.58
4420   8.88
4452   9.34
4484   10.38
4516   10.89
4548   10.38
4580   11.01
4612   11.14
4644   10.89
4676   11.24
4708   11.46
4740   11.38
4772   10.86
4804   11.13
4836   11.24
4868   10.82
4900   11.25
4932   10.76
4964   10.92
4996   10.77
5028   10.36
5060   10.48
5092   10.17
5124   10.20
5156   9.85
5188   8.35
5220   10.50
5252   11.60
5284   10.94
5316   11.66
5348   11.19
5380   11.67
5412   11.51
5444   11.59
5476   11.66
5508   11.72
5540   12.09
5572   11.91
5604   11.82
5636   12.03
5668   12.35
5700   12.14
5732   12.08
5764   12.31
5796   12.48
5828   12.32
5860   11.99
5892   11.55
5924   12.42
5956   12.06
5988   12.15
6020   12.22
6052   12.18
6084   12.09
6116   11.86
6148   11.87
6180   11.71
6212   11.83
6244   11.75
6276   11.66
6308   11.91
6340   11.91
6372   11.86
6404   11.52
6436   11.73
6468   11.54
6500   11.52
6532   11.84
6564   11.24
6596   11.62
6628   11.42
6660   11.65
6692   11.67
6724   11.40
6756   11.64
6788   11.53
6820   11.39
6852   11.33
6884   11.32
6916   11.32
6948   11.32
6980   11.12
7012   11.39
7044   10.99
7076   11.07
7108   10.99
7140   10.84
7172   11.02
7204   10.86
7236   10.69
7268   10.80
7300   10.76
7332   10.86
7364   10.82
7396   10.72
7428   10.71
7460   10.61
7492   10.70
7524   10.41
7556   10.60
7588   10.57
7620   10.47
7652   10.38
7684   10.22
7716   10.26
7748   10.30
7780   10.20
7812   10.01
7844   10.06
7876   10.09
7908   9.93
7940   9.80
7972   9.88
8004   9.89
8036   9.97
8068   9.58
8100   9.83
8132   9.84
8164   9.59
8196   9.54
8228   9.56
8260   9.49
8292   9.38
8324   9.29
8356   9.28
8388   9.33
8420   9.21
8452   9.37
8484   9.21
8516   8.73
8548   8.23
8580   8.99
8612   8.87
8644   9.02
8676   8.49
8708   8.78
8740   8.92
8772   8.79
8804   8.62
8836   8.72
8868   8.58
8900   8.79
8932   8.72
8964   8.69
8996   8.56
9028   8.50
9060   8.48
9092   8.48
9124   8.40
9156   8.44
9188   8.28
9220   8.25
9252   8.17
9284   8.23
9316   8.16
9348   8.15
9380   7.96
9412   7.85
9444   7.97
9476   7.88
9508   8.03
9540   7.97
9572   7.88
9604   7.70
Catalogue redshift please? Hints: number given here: 0.001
